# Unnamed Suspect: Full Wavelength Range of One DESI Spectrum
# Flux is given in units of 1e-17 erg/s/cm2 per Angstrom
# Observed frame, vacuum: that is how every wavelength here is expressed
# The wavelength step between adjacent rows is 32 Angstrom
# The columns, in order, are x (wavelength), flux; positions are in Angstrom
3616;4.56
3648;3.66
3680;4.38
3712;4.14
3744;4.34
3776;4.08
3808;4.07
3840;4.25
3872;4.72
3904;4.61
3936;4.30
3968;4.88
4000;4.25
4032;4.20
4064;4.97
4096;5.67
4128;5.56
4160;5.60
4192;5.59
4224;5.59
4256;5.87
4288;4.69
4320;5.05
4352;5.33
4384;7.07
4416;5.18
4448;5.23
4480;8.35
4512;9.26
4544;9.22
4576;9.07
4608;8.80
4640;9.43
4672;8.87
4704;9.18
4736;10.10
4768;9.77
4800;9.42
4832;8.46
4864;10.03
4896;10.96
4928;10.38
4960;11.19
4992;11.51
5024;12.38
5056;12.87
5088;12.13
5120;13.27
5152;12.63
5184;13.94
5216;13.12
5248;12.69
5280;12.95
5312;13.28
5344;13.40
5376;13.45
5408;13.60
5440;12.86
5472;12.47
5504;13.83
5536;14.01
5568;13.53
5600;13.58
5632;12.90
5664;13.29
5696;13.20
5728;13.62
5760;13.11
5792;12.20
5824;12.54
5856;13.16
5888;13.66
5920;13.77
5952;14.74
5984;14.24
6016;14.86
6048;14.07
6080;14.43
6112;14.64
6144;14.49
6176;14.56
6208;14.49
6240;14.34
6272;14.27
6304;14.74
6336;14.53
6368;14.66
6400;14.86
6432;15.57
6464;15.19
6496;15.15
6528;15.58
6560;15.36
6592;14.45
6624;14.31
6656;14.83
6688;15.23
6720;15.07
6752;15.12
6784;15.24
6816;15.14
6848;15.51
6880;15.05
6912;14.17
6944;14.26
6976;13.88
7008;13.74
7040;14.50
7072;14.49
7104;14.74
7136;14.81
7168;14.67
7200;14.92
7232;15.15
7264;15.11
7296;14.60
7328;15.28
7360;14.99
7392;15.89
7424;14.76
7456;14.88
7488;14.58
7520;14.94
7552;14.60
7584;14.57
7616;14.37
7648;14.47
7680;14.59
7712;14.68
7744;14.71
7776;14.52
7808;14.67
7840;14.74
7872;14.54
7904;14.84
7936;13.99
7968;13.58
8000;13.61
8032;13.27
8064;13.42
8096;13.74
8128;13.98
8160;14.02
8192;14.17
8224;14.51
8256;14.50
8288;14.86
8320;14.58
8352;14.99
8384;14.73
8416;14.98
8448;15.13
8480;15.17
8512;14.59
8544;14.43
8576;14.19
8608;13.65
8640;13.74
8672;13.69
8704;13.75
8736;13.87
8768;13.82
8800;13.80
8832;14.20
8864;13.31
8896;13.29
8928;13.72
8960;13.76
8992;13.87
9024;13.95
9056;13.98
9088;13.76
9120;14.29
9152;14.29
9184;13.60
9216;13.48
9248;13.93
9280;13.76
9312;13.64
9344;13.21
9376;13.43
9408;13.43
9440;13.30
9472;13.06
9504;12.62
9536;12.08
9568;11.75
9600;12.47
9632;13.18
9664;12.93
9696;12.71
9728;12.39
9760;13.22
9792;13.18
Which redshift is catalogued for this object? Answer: 0.12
